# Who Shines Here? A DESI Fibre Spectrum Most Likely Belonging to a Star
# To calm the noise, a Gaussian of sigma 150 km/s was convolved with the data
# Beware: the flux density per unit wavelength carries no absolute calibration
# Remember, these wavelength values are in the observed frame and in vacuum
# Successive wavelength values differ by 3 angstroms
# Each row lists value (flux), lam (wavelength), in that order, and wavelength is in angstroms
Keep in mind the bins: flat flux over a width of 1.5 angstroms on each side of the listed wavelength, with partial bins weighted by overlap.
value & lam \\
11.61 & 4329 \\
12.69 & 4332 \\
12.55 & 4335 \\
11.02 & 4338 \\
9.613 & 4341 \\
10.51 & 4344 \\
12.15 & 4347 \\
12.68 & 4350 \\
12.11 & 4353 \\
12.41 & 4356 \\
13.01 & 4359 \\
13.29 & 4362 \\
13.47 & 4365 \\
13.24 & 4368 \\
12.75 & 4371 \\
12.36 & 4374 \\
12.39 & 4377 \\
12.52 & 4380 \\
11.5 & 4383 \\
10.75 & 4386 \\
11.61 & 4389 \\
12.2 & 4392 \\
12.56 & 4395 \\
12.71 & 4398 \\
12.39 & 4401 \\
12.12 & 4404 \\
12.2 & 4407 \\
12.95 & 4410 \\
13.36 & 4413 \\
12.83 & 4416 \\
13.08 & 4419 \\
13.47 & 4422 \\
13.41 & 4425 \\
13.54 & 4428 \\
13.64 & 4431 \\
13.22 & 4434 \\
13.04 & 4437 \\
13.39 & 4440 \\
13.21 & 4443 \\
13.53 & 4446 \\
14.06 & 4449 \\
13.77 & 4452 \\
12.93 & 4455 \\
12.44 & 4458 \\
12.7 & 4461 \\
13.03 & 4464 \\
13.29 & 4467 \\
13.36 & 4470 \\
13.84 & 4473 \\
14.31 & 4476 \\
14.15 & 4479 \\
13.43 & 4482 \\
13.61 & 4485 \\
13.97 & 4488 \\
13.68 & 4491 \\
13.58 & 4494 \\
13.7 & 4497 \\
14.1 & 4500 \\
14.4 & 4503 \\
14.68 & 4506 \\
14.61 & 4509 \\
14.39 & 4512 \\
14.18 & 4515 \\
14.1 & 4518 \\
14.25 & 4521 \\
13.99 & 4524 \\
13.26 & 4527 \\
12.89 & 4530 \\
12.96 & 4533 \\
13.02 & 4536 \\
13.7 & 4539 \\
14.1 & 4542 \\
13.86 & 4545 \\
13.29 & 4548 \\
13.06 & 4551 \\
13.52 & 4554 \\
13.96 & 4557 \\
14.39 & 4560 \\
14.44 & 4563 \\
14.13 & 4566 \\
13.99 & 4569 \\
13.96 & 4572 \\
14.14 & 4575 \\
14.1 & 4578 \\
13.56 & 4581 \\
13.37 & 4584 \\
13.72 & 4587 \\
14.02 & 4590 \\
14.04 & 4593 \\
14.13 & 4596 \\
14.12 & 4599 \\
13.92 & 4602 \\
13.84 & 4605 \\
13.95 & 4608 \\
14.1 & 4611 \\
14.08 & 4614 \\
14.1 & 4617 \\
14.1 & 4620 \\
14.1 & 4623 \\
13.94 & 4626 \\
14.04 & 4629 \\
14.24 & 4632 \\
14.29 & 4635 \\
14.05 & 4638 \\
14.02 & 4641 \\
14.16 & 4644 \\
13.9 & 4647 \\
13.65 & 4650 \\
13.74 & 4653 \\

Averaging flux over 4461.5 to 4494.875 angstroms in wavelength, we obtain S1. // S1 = 13.6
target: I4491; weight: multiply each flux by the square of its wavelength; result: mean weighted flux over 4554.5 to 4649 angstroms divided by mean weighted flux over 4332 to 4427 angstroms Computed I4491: 1.25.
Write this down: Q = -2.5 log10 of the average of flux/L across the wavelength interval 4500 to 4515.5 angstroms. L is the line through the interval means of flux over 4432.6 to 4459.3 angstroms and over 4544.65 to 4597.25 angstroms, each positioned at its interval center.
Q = -0.07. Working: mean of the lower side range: 13.3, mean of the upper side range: 13.9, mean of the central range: 14.4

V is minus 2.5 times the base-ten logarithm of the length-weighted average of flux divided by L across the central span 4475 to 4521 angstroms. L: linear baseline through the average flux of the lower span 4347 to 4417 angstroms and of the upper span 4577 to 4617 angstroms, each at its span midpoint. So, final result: -0.06 mag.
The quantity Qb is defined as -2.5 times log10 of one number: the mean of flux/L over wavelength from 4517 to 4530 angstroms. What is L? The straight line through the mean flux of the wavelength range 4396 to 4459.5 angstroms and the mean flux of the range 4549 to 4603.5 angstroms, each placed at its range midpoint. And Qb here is -0.01 mag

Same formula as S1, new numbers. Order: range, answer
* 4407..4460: 13.3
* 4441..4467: 13.2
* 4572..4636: 14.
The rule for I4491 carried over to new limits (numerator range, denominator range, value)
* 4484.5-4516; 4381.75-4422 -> 1.19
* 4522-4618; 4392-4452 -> 1.13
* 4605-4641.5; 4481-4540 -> 1.07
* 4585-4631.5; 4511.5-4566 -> 1.05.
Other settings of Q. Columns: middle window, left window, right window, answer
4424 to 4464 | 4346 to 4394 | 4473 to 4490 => 0.01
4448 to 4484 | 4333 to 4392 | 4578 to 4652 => -0.05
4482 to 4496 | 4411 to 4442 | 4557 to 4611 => -0.01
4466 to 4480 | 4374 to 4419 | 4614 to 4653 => -0.07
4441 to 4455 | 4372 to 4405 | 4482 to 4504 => -0.04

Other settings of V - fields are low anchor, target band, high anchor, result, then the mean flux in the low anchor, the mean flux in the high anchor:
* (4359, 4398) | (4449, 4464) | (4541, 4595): 0.00 mag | 12.4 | 13.9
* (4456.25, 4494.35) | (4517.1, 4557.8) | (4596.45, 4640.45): 0.01 mag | 13.5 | 14.1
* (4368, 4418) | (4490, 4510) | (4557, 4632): -0.07 mag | 12.4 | 14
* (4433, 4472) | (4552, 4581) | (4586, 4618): -0.02 mag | 13.2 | 14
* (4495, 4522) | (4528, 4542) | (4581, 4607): 0.07 mag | 14.3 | 13.9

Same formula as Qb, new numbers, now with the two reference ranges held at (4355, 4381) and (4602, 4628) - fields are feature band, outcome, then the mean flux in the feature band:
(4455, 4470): 0.03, 12.9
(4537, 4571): -0.01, 13.8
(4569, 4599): 0.00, 13.9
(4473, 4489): -0.04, 13.9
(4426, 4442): -0.02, 13.4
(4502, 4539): -0.02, 13.9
